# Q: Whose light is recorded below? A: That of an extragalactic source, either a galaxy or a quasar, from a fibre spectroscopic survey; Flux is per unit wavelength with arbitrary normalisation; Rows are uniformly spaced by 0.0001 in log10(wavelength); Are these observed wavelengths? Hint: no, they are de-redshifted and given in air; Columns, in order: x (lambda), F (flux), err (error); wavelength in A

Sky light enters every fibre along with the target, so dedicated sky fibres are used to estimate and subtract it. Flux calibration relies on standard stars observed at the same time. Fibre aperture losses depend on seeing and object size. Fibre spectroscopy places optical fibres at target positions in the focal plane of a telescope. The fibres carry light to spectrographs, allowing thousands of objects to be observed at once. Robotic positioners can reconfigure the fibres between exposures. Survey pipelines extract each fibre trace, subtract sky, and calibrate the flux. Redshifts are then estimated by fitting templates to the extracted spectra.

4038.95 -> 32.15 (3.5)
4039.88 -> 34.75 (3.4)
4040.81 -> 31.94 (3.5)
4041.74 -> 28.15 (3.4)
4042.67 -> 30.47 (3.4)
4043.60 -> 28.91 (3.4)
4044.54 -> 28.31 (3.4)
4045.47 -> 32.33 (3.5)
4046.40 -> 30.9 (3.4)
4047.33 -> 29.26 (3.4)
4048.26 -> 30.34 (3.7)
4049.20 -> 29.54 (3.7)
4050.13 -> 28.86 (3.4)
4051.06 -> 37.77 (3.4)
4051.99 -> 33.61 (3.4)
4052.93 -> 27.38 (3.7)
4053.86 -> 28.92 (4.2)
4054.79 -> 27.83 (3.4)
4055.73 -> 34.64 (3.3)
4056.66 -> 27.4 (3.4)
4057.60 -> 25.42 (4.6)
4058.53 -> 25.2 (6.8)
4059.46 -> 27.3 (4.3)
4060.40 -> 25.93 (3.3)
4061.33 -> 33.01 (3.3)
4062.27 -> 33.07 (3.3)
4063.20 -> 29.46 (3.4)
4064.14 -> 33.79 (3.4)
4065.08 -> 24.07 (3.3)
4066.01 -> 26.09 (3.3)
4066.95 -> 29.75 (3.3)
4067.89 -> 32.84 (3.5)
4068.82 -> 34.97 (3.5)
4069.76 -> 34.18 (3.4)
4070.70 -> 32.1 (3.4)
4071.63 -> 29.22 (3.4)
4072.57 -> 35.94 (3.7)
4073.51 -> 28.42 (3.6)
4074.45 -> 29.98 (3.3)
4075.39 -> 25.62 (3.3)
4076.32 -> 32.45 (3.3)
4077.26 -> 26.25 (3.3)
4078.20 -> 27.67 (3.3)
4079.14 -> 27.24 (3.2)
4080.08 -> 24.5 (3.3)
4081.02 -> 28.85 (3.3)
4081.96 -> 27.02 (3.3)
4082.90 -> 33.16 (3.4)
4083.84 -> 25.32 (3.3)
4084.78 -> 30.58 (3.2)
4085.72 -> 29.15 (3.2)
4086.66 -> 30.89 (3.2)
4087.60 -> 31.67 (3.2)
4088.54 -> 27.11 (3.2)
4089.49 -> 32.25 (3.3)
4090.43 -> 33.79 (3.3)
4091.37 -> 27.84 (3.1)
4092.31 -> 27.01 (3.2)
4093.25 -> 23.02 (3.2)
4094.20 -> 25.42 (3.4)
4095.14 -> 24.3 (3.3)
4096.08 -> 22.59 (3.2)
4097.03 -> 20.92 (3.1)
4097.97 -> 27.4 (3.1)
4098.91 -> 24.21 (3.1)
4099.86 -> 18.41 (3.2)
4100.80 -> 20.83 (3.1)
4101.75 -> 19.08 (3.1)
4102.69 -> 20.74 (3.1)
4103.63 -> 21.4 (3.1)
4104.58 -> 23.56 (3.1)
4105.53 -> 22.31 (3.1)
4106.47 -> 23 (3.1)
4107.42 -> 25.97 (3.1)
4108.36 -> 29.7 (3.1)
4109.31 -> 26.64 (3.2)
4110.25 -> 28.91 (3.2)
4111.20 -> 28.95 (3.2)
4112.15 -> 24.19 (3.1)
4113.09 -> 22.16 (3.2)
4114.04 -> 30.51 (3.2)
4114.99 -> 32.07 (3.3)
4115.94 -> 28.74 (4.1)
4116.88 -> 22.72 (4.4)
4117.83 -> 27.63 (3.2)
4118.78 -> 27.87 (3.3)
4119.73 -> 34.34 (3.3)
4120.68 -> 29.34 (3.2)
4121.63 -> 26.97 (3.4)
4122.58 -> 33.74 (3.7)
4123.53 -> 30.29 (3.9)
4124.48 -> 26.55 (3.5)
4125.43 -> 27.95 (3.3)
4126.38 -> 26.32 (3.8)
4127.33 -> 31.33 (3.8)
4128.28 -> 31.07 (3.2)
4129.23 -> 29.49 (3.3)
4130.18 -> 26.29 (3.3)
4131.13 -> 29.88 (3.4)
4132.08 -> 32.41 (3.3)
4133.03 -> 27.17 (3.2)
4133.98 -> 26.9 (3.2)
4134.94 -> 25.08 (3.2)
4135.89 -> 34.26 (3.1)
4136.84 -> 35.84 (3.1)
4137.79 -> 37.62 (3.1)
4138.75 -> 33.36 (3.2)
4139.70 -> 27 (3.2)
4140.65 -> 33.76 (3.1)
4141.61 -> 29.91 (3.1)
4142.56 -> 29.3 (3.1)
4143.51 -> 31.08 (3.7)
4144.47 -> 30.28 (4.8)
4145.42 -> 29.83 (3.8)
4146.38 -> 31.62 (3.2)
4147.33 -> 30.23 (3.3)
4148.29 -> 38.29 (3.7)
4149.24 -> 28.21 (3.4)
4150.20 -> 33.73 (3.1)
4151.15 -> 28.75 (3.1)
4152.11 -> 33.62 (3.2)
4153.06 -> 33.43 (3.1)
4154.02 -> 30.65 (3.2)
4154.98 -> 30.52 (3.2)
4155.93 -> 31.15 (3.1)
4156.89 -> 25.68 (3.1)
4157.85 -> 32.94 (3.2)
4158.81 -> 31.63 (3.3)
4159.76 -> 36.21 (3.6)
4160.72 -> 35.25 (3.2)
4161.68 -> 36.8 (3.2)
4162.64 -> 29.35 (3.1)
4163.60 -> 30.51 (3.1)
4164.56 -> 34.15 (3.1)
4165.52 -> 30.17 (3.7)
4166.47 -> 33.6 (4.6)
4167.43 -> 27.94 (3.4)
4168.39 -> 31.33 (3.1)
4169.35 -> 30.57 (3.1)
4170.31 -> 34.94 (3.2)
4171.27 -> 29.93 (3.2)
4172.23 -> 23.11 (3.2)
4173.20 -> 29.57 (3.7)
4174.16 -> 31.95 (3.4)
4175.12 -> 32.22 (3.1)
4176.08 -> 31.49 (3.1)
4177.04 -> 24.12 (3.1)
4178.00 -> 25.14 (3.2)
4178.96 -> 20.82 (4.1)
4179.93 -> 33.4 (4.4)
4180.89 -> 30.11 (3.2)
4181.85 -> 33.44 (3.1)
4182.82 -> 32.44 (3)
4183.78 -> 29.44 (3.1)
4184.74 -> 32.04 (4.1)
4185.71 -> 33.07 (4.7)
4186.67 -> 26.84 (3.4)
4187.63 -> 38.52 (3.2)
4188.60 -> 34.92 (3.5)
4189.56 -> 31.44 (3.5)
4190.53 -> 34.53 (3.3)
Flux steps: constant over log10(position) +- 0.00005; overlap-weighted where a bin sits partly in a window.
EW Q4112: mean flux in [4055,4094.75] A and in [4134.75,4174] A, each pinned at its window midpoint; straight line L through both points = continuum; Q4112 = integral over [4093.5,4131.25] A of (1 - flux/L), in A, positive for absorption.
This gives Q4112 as 5.0 A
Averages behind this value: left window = 29.3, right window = 31.5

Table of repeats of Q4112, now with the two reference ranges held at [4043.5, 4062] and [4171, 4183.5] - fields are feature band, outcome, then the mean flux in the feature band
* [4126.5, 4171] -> -3.3 A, 31.3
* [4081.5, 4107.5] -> 3.4 A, 25.7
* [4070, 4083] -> 0.2 A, 29.1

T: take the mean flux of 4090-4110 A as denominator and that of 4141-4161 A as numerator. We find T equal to 1.30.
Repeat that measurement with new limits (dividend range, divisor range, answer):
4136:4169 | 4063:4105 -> 1.16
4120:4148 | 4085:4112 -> 1.18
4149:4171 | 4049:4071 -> 1.06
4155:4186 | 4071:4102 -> 1.13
